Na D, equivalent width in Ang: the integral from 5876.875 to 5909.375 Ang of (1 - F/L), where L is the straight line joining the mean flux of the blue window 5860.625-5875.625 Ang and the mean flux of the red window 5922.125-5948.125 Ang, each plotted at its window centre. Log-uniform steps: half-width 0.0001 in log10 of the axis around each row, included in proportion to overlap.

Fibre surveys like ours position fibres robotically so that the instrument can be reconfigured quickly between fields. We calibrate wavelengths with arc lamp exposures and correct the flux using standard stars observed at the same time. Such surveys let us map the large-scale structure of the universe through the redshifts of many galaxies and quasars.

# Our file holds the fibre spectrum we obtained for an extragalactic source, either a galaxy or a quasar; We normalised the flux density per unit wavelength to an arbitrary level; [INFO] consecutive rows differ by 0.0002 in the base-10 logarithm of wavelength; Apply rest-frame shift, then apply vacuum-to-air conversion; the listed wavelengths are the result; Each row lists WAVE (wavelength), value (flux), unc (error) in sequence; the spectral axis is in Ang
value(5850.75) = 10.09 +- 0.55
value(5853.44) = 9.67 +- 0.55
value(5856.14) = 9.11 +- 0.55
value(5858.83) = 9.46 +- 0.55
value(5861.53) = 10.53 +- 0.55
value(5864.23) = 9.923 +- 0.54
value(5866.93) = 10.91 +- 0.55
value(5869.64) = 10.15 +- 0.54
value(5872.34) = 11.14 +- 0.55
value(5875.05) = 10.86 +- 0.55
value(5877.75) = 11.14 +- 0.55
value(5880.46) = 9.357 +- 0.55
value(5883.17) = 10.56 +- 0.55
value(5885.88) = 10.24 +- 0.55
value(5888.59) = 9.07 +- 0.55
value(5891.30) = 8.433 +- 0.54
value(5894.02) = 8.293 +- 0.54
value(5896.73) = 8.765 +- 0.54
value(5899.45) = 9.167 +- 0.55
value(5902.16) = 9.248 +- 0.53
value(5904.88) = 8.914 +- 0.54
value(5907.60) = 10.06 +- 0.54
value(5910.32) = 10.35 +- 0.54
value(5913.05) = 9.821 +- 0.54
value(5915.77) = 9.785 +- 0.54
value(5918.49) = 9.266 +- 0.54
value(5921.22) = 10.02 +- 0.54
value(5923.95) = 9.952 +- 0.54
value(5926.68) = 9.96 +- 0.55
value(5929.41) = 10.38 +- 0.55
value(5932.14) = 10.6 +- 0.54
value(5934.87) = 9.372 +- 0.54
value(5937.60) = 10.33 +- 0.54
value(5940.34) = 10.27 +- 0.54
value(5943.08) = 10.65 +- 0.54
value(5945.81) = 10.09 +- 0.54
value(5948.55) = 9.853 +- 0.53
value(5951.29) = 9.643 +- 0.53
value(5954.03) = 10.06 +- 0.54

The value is 3.1 Ang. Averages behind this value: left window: 10.6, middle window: 9.42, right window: 10.2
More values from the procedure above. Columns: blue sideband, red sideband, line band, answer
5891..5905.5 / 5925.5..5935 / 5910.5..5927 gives -0.24 Ang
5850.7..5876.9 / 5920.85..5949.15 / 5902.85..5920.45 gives 0.82 Ang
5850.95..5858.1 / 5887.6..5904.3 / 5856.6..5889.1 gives -3.76 Ang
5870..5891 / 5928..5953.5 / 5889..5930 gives 2.88 Ang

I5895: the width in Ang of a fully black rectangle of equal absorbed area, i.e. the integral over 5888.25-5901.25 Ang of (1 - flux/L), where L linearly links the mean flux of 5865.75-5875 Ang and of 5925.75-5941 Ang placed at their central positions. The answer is 2.2 Ang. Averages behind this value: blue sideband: 10.7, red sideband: 10.2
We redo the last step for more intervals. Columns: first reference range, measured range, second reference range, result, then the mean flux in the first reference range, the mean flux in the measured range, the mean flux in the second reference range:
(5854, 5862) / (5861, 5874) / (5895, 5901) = -1.50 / 9.61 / 10.5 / 8.95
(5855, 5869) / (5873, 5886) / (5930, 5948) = -0.56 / 10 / 10.5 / 10.2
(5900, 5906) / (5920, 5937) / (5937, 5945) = -0.15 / 9.11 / 10.1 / 10.4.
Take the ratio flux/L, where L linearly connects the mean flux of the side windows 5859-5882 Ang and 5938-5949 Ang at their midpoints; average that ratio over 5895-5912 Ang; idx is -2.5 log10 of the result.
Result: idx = 0.11 mag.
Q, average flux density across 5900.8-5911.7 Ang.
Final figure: 9.64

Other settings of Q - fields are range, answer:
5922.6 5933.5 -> 10.2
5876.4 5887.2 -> 10.3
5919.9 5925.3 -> 9.98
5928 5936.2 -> 10.1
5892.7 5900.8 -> 8.74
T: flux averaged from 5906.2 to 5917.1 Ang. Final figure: 10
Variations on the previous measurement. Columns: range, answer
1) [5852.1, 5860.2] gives 9.42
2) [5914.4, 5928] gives 9.8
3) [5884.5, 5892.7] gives 9.24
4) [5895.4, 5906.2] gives 9.03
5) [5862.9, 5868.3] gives 10.4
